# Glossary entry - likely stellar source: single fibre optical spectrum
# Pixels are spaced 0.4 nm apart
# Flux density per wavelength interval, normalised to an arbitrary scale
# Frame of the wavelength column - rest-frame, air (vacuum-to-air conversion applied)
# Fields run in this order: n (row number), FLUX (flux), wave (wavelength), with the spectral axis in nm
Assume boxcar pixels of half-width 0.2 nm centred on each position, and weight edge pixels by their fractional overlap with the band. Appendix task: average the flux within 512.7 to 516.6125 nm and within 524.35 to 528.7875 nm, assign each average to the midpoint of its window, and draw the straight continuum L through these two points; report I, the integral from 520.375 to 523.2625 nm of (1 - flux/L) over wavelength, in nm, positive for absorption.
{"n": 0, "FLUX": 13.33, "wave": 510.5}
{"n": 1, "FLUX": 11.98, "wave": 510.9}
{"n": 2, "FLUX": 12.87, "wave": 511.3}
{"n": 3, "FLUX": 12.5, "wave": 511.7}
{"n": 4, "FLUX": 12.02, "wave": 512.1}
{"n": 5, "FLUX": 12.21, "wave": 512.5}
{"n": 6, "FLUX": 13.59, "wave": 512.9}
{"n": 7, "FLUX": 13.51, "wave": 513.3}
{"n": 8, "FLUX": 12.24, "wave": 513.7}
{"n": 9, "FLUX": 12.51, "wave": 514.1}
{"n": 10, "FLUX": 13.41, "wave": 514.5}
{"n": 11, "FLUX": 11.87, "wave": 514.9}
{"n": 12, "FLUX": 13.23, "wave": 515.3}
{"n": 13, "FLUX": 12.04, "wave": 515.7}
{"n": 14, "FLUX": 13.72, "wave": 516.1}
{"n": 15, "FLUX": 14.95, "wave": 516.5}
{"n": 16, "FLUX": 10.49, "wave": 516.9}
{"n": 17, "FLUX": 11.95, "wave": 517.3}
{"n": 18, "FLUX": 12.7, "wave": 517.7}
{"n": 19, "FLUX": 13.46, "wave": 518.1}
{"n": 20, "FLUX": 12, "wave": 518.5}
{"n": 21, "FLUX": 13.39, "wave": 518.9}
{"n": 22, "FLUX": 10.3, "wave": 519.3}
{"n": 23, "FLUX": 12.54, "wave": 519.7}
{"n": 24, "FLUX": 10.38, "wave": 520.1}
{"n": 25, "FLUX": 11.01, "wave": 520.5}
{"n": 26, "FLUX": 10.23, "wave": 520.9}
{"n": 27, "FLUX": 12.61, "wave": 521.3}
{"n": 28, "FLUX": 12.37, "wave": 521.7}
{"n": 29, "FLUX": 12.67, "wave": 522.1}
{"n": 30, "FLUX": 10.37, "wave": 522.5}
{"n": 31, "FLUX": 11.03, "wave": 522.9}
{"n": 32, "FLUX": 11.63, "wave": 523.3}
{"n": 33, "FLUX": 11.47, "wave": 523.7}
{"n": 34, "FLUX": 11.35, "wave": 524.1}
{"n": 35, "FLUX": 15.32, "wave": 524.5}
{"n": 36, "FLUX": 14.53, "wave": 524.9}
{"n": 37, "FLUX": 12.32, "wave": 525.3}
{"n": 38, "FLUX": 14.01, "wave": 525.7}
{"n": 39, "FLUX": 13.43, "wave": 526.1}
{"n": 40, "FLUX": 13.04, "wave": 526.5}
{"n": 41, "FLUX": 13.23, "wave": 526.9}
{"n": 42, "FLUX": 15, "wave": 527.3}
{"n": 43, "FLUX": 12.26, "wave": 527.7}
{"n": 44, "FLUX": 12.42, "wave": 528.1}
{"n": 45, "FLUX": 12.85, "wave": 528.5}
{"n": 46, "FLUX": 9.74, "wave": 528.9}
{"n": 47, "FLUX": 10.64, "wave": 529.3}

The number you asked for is 0.39 nm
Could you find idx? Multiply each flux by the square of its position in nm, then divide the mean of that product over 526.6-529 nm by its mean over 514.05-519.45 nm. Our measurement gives 1.05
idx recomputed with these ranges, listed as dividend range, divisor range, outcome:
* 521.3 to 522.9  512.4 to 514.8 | 0.95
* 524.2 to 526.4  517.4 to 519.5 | 1.14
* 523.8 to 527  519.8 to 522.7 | 1.19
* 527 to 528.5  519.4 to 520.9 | 1.22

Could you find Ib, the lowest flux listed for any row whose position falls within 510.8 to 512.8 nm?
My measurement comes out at 11.98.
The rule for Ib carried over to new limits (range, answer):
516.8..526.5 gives 10.23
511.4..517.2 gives 10.49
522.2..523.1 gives 10.37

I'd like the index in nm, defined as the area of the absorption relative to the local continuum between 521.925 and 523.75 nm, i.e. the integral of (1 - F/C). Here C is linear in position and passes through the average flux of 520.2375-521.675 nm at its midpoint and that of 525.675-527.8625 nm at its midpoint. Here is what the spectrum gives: 0.097 nm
